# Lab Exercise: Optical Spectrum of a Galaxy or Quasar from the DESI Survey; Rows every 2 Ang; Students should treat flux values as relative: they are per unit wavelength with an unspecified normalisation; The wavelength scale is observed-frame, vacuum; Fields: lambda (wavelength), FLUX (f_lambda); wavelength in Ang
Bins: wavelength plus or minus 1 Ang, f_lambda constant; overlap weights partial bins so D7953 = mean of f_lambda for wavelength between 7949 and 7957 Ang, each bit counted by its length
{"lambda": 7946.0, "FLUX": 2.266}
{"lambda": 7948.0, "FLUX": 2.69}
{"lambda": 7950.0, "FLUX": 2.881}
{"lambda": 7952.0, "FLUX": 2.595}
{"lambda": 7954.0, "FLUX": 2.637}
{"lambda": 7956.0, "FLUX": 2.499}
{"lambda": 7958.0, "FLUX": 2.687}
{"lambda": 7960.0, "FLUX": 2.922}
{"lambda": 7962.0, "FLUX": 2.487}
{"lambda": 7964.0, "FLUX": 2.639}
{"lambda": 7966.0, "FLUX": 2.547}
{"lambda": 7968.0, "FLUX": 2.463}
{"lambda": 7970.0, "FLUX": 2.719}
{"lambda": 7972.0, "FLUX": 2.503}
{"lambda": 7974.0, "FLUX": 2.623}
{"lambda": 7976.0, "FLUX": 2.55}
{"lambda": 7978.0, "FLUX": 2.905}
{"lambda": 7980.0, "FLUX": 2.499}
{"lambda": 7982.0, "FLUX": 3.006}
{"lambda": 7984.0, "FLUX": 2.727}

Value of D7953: 2.65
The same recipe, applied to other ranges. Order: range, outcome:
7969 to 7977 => 2.6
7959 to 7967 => 2.65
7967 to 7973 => 2.56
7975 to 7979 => 2.73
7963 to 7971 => 2.59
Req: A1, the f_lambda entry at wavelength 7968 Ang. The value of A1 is 2.463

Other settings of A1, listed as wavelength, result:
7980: 2.499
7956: 2.499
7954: 2.637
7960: 2.922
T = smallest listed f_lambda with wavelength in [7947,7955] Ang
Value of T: 2.595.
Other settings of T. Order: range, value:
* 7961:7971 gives 2.463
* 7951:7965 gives 2.487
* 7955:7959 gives 2.499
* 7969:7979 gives 2.503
